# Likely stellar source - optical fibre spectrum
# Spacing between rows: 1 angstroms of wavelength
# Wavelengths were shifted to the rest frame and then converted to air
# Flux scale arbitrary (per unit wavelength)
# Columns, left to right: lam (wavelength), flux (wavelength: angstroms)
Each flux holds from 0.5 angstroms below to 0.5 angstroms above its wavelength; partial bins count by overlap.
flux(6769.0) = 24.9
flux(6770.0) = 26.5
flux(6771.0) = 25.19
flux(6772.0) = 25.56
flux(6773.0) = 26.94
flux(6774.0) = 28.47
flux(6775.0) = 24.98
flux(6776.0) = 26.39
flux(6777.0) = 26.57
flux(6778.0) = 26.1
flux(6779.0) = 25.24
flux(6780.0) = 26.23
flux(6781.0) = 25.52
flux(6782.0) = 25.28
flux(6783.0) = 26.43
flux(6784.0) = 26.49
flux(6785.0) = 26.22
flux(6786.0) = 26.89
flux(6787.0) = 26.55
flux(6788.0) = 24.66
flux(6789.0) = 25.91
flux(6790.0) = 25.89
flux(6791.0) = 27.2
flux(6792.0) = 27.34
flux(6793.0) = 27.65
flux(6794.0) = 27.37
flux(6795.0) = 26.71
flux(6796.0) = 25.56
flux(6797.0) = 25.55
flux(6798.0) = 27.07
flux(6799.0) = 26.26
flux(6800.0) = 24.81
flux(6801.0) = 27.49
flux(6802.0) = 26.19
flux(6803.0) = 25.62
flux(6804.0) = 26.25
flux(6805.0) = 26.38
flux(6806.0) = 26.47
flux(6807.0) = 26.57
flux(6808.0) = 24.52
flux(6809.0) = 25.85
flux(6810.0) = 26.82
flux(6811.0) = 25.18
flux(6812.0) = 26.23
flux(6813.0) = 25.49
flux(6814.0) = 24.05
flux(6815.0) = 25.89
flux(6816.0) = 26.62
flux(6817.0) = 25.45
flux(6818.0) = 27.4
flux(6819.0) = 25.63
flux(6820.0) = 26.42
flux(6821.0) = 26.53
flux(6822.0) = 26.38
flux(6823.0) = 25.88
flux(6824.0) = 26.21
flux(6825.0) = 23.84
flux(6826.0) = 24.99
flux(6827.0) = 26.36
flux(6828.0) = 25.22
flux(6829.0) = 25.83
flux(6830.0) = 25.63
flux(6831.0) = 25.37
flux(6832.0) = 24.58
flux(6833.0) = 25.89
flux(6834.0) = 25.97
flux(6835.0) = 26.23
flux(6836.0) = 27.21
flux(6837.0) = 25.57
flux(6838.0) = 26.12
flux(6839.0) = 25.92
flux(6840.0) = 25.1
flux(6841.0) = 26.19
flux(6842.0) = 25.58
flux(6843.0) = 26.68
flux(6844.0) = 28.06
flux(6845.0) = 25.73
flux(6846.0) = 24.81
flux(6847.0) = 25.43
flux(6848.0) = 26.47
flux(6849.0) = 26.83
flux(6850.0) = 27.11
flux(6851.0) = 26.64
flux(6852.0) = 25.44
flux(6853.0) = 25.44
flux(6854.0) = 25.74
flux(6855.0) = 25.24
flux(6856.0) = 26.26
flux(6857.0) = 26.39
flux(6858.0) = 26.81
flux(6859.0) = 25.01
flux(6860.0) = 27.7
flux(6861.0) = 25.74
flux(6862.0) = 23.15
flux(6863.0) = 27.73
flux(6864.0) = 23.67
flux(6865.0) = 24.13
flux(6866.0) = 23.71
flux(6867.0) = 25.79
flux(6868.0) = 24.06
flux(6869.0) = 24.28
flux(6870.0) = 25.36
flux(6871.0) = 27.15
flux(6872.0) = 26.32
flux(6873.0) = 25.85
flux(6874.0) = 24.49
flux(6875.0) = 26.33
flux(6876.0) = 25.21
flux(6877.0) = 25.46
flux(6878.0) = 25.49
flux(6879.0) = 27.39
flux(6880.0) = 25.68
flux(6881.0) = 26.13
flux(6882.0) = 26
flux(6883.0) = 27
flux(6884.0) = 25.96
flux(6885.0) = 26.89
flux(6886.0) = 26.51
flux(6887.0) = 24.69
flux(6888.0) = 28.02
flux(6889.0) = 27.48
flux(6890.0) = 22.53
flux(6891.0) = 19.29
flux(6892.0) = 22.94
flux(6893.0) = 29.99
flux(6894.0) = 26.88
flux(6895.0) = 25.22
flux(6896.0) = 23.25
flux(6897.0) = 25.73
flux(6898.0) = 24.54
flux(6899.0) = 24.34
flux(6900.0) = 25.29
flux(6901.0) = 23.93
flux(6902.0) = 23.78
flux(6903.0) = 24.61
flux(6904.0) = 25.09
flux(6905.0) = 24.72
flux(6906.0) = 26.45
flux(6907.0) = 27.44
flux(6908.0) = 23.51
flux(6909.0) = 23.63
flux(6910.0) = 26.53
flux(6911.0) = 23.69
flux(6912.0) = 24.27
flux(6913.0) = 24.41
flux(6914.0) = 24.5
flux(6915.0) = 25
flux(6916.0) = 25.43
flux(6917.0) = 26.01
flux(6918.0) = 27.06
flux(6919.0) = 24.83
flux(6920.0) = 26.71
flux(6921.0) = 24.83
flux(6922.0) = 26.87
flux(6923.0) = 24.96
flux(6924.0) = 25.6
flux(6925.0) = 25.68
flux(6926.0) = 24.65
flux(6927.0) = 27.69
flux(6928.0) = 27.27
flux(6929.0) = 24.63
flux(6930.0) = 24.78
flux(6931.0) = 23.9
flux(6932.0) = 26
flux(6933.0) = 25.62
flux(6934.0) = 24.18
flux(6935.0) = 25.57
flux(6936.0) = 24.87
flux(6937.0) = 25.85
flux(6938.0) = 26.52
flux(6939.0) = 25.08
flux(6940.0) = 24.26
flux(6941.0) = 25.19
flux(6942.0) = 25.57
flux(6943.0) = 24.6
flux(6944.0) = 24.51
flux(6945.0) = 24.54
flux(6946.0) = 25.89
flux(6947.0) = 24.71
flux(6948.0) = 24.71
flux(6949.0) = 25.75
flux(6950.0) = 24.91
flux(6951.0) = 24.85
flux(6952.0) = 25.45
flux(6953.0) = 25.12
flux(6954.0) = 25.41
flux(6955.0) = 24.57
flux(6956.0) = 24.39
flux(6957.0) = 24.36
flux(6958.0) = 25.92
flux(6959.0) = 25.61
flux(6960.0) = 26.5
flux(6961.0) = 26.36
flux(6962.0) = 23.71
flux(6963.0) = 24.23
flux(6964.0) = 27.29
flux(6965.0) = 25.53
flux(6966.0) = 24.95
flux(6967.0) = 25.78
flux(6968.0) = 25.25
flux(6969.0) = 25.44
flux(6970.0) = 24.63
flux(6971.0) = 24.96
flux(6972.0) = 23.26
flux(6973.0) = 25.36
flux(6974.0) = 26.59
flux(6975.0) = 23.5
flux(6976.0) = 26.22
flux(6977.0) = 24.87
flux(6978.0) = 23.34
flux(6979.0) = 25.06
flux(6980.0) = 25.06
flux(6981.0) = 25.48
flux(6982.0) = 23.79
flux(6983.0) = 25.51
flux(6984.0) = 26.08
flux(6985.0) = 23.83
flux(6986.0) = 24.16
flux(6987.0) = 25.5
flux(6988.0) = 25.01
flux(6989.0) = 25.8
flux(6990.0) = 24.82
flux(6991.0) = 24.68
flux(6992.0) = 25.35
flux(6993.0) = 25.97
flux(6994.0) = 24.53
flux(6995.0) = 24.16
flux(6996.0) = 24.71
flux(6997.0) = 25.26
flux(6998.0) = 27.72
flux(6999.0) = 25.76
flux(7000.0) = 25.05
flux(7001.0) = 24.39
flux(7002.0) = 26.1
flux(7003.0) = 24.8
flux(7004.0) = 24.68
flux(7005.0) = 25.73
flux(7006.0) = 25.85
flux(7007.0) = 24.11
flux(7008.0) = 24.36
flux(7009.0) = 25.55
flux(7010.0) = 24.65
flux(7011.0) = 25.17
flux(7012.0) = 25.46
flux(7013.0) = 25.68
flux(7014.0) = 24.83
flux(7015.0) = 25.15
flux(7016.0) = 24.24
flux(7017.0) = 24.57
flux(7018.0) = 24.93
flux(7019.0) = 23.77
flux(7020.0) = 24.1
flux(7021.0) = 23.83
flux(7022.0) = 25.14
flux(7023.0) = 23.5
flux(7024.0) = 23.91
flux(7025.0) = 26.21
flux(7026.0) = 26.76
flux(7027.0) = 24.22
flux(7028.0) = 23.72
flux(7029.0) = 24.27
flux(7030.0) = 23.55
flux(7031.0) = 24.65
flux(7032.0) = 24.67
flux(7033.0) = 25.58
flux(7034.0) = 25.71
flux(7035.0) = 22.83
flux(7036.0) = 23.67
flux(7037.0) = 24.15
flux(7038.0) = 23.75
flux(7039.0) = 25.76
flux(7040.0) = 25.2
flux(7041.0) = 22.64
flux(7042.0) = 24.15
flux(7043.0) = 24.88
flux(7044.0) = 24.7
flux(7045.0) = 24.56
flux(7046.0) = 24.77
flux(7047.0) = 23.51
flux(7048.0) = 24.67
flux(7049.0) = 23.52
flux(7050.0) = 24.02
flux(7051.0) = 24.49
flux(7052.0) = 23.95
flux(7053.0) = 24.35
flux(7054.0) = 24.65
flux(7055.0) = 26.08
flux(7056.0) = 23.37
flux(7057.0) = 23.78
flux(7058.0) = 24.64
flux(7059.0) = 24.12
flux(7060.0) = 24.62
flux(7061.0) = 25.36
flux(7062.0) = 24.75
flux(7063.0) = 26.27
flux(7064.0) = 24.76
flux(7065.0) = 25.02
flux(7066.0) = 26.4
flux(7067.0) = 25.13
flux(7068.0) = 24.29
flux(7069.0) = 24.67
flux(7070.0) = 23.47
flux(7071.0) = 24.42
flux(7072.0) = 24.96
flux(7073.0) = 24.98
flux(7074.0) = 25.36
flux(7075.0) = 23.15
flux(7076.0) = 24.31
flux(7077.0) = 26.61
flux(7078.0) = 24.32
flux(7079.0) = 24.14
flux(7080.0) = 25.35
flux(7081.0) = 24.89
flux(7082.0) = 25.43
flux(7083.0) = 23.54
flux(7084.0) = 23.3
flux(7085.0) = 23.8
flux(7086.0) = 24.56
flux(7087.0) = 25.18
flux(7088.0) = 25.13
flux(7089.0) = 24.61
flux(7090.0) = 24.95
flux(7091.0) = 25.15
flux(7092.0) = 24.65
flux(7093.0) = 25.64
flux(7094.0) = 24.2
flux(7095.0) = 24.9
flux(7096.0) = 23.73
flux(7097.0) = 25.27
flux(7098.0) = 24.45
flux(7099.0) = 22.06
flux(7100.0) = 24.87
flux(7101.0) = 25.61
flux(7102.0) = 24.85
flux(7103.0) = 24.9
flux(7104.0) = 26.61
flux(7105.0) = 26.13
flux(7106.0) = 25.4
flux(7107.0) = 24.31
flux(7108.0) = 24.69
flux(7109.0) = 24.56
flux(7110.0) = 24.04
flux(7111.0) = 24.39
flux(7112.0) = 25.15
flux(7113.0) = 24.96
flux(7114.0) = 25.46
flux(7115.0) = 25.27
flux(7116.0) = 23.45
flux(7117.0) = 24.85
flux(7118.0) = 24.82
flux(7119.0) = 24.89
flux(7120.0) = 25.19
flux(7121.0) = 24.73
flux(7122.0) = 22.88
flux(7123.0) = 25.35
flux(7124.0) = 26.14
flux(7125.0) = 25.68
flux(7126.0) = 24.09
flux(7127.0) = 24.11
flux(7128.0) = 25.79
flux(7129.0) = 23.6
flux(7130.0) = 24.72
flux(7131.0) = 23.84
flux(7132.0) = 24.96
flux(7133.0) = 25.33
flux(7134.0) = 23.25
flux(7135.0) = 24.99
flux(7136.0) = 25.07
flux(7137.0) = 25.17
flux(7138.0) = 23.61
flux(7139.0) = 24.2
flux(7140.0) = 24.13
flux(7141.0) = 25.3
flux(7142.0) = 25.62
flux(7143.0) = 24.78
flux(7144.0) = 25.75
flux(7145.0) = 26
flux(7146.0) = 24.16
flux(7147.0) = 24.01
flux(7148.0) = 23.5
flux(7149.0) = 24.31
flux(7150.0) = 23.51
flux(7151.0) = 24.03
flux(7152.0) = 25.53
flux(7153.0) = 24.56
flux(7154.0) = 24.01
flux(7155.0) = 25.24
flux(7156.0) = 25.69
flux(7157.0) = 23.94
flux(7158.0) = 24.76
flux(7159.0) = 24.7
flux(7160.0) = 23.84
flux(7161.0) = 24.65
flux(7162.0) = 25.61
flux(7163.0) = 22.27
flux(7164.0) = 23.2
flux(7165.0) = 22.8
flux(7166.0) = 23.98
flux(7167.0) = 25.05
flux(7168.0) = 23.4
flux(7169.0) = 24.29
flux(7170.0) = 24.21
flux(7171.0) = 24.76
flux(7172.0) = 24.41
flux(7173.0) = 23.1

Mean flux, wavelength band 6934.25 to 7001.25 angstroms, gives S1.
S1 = 25.1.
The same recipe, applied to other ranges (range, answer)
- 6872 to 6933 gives 25.4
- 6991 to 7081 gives 24.7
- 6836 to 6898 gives 25.7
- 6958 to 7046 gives 24.9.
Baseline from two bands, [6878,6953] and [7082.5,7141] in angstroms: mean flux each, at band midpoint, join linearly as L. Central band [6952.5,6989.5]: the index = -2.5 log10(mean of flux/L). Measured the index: 0.00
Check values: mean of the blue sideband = 25.3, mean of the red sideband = 24.7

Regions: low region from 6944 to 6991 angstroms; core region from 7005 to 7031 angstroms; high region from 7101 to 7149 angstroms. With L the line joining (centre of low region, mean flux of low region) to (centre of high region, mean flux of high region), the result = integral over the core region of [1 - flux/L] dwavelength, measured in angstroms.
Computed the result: 0.27 angstroms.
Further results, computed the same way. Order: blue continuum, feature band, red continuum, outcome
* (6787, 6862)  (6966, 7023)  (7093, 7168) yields 0.6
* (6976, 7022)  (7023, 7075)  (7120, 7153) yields 0.6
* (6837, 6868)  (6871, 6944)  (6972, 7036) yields 0.3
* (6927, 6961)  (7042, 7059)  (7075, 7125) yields 0.4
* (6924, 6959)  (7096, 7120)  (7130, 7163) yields -0.1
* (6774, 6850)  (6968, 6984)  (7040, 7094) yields 0.1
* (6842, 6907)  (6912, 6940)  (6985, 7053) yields -0.2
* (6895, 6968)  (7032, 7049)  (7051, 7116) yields 0.3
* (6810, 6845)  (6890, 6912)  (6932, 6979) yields 0.6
